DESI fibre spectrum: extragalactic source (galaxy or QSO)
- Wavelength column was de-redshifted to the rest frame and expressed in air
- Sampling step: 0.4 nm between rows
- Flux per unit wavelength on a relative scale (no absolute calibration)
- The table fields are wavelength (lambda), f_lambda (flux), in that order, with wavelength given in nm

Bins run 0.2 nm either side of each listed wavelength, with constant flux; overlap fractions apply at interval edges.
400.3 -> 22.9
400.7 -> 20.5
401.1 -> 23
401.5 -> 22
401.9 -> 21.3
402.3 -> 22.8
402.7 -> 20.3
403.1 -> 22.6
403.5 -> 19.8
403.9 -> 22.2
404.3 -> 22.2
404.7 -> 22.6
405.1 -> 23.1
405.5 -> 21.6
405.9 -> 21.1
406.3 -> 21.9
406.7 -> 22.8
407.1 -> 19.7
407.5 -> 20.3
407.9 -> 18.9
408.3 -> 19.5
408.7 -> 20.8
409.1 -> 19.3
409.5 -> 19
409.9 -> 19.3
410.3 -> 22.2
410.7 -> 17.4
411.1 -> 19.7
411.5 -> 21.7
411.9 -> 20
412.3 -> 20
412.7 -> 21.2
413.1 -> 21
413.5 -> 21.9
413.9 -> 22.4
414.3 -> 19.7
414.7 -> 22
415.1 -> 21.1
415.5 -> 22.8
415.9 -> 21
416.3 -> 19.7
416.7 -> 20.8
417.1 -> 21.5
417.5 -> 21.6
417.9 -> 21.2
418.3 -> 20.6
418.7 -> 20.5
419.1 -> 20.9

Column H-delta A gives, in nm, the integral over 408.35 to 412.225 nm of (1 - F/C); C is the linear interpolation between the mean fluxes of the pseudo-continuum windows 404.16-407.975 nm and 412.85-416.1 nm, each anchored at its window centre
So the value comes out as 0.28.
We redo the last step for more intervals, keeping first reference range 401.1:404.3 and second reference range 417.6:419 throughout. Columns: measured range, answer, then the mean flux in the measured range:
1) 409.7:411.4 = 0.119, 19.8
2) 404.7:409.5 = 0.144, 20.8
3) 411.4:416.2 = -0.025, 21.2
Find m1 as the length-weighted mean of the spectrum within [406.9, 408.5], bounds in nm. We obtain 19.6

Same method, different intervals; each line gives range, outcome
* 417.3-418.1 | 21.4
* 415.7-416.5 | 20.3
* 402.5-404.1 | 21.2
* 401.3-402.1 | 21.6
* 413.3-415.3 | 21.4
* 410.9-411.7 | 20.7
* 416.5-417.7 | 21.3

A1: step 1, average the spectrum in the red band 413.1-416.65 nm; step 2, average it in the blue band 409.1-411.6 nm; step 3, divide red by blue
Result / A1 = 1.08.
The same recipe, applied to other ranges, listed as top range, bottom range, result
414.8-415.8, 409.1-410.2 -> 1.12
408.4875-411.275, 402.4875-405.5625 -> 0.90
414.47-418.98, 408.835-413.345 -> 1.05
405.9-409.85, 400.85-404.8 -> 0.93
